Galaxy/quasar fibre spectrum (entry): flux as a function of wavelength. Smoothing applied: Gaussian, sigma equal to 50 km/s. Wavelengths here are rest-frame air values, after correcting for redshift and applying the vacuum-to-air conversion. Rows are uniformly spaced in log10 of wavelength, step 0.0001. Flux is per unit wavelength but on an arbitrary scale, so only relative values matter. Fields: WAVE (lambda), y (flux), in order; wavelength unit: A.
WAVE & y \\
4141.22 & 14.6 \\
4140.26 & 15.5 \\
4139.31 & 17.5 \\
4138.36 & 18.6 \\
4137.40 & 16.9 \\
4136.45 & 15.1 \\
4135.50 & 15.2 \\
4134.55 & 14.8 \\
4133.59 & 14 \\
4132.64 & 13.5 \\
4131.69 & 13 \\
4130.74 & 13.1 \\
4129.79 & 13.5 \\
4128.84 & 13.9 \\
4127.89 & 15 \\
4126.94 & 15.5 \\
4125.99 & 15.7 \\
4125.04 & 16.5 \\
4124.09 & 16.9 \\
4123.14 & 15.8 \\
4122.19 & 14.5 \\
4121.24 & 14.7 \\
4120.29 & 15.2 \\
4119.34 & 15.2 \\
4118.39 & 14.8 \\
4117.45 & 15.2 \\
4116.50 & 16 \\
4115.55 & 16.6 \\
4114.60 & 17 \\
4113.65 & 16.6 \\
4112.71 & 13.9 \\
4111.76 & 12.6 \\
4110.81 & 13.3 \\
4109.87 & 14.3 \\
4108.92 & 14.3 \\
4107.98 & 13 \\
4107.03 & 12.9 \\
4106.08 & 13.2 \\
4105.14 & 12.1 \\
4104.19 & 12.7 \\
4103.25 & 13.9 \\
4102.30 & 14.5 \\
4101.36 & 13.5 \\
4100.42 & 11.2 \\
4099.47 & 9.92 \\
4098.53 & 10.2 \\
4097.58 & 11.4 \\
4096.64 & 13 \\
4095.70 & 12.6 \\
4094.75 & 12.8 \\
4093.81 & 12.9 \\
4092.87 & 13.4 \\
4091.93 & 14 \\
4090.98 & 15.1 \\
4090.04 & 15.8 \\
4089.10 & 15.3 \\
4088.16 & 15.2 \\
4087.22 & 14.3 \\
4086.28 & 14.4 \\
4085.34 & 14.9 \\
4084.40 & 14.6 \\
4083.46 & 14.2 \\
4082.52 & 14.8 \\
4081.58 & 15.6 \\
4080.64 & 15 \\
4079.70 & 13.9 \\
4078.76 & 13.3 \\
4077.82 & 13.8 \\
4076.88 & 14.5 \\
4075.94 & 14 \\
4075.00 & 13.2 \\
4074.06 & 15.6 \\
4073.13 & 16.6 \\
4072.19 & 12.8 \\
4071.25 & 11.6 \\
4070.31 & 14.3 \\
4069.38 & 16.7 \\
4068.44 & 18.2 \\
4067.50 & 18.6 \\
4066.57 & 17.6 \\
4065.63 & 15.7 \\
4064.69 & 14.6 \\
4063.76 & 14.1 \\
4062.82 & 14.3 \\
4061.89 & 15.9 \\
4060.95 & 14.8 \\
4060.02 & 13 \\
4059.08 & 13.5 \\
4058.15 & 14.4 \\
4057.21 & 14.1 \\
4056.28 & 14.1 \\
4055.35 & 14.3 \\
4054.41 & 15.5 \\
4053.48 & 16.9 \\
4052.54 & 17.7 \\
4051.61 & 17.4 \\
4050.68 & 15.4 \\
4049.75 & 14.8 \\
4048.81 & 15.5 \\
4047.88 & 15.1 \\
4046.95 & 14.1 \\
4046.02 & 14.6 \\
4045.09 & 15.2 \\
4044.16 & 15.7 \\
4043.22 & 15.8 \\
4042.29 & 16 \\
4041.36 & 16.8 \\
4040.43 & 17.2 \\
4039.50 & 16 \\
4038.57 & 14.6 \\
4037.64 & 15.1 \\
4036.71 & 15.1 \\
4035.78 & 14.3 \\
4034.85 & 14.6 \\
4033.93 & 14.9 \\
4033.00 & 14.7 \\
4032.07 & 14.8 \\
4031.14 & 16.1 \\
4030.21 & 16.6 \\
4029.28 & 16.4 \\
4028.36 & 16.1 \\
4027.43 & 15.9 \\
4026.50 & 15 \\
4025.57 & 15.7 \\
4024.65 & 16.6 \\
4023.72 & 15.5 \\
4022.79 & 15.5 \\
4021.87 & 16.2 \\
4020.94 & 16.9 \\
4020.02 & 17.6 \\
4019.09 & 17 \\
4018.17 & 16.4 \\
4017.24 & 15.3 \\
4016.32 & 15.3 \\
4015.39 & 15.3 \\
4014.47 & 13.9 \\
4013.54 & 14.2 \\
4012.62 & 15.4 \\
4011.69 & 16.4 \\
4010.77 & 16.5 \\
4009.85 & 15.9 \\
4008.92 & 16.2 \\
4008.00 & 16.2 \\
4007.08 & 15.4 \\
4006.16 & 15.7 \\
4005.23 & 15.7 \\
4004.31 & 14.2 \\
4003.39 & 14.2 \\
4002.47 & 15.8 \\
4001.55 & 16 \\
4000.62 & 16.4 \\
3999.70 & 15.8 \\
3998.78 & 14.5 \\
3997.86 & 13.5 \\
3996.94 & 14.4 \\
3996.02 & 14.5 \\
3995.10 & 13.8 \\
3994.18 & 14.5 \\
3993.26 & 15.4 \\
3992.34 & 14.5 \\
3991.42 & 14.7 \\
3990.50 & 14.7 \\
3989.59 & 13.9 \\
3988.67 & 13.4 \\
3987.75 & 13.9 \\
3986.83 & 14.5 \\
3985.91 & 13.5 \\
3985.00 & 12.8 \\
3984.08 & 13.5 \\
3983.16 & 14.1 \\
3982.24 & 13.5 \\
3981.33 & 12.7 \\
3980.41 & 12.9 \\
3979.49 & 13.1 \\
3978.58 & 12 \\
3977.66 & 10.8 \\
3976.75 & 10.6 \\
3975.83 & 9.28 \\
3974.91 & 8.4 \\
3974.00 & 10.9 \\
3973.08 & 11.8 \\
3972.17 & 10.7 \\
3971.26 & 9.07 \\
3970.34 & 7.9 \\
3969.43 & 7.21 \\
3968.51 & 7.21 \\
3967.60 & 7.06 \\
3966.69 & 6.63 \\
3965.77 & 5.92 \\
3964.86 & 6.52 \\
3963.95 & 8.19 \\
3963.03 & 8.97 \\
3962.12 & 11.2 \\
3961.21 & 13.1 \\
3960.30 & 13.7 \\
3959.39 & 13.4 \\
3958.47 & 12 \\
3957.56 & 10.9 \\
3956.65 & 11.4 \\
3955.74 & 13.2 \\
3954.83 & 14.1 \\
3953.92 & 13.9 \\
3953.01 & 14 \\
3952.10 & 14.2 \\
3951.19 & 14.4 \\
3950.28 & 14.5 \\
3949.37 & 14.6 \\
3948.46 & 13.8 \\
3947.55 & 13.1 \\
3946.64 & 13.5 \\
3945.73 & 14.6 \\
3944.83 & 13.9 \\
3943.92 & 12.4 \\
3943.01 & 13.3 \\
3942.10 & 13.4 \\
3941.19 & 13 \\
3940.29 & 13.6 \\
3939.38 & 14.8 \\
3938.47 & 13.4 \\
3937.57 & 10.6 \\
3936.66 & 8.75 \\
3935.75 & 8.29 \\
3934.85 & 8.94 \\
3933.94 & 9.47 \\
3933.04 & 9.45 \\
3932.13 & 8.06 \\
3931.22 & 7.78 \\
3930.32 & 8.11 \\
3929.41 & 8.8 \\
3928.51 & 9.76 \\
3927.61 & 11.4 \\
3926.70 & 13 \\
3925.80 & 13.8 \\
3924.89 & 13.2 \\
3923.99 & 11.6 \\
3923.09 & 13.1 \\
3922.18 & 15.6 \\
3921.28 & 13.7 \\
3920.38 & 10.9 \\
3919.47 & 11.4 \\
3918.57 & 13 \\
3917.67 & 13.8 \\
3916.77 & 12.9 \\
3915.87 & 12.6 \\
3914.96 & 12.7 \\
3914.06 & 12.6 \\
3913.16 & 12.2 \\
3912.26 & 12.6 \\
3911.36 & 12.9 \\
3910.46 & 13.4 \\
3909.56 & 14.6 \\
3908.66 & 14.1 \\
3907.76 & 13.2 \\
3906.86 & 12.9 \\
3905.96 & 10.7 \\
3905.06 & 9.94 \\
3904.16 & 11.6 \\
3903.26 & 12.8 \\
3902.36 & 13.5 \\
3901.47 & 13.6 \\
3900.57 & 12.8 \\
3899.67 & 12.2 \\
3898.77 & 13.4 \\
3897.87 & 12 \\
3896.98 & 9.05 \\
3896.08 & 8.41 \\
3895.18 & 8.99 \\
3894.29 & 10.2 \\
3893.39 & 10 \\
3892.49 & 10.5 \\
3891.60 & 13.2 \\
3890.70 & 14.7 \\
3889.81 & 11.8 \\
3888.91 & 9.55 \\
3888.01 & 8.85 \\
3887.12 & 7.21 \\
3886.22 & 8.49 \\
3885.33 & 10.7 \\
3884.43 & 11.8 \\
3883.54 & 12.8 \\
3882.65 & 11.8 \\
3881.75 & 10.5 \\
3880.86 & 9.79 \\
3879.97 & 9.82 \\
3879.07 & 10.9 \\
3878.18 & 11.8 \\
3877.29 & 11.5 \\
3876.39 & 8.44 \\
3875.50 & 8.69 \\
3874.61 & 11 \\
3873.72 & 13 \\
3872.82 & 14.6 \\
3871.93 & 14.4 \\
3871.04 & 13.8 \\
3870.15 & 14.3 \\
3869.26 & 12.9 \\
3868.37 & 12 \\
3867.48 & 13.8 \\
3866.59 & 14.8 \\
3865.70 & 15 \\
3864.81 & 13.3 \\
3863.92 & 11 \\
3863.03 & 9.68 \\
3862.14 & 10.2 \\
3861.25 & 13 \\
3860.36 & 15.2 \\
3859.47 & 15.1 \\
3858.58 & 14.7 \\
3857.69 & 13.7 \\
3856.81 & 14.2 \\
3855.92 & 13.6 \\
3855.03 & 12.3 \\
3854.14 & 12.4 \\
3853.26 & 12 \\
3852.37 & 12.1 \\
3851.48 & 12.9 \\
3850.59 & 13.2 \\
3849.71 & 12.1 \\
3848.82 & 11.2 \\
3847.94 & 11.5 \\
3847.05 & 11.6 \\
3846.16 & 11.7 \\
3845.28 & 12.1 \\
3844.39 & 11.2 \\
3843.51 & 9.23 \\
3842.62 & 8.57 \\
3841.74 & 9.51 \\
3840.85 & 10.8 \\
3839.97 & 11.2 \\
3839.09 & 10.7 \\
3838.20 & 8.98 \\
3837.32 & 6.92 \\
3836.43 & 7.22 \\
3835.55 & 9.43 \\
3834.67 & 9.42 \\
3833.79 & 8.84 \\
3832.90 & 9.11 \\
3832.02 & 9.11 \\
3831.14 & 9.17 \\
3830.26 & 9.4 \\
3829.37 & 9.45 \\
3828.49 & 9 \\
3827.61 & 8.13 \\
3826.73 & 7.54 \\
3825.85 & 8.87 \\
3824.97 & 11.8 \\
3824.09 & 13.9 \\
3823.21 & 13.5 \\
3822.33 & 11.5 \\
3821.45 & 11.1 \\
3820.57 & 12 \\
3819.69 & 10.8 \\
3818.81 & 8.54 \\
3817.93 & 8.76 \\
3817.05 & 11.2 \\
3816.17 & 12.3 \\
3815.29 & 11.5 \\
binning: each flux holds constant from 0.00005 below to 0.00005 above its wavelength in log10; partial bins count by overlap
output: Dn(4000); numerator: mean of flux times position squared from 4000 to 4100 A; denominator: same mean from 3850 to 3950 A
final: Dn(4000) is 1.35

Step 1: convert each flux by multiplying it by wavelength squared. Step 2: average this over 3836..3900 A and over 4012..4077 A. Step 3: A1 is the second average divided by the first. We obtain 1.5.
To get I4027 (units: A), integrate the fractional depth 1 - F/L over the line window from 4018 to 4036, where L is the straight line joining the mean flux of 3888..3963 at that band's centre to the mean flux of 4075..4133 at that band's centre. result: -3.5 A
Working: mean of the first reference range 12.2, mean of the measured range 15.9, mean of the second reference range 14.1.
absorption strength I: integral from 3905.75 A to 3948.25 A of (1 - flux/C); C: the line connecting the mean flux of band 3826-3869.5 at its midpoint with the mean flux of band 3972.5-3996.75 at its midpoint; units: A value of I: 0.4 A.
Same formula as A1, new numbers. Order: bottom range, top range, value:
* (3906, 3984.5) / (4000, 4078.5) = 1.38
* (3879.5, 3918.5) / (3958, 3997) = 1.04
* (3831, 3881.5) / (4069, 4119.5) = 1.36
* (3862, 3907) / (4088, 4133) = 1.36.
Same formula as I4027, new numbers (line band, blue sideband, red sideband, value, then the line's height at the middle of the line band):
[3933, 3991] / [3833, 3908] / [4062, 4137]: 4.04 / 12.7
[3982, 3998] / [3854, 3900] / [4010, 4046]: 0.69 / 14.7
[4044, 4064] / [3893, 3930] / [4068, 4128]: -1.80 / 13.8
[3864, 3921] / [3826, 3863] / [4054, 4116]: -1.79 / 11.6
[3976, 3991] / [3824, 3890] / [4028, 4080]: 0.78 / 13.8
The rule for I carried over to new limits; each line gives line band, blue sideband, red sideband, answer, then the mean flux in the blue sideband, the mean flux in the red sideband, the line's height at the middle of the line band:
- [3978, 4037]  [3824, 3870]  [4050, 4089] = -4.5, 11.3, 15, 13.9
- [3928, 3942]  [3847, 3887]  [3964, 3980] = -0.1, 12.2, 9.12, 10.2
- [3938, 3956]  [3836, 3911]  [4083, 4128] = -1.9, 11.7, 14.2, 12.5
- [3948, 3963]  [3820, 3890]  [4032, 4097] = -0.2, 11.2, 14.9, 13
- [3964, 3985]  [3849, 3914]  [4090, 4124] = 4.4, 12.1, 13.8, 12.8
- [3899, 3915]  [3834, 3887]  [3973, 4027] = -0.1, 11.6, 14.5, 12.6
